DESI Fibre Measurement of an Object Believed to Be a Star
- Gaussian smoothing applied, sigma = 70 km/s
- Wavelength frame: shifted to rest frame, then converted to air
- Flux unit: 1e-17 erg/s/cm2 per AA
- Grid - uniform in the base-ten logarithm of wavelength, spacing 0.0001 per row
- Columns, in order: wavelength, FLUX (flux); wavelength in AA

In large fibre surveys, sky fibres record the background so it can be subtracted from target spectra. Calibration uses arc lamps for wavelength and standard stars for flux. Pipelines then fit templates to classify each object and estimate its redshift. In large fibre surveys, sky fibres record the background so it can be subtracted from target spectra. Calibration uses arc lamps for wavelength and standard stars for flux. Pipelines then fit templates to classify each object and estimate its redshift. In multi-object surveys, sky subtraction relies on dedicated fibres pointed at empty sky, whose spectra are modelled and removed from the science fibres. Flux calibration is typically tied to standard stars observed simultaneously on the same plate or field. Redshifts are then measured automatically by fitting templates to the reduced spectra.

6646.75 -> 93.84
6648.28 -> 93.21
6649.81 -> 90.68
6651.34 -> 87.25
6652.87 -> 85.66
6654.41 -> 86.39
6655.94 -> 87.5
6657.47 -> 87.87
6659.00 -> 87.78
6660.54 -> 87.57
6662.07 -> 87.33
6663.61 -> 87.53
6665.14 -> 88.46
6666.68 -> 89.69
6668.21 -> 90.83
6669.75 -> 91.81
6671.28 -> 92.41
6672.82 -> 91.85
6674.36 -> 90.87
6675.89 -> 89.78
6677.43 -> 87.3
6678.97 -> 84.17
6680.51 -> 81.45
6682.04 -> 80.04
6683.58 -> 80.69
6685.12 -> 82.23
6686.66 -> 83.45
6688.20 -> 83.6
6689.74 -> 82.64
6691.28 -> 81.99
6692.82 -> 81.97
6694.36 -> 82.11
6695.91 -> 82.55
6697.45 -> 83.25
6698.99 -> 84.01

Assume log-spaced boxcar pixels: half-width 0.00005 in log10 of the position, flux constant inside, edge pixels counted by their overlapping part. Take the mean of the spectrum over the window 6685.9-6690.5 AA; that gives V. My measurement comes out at 83.2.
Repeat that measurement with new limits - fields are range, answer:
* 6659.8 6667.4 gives 88.1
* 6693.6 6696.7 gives 82.2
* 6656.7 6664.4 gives 87.6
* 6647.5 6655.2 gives 88.6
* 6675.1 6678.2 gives 88.7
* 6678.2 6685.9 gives 81.7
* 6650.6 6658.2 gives 86.9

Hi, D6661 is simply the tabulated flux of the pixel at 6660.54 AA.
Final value 87.57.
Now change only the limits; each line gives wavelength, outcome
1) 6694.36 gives 82.11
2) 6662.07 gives 87.33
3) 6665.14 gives 88.46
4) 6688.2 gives 83.6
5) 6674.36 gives 90.87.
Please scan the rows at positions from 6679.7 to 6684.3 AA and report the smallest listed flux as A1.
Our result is 80.04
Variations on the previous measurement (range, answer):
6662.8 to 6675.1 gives 87.53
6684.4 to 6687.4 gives 82.23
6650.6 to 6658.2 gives 85.66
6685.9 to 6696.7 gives 81.97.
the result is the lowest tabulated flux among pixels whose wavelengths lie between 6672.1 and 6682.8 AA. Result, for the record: 80.04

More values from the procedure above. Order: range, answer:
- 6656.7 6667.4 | 87.33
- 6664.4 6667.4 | 88.46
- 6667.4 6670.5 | 90.83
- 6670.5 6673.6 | 91.85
